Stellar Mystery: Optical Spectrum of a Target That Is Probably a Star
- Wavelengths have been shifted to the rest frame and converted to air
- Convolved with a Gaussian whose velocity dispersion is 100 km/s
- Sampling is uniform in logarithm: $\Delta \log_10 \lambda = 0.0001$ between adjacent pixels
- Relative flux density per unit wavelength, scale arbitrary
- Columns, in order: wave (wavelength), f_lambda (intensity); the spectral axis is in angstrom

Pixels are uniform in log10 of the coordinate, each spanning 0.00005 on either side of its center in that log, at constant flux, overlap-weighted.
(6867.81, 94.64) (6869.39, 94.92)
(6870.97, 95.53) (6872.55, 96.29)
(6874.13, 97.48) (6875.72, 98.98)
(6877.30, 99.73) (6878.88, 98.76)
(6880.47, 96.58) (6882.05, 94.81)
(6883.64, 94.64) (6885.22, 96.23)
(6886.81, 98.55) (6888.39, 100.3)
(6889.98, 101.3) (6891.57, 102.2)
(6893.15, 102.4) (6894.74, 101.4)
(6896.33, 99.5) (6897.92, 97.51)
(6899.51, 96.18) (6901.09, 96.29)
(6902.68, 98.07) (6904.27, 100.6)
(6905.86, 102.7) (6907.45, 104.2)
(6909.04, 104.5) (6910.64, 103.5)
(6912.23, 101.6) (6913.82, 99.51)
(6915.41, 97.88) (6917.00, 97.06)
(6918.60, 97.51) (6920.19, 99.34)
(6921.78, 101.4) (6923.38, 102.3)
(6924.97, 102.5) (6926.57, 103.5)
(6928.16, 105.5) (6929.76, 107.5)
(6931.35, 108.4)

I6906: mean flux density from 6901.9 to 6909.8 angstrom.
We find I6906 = 102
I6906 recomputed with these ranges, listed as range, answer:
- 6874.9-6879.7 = 99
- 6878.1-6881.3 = 97.6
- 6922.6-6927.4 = 103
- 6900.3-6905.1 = 98.4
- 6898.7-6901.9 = 96.4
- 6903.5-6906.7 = 102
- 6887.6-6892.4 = 101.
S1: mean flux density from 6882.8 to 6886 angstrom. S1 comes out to 95.4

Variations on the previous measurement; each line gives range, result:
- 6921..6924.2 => 102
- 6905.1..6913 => 103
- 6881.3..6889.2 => 96.9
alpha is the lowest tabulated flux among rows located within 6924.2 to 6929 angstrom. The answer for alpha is 102.5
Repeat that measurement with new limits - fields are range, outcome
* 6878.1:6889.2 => 94.64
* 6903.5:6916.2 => 97.88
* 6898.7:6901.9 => 96.18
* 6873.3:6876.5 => 97.48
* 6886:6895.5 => 98.55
